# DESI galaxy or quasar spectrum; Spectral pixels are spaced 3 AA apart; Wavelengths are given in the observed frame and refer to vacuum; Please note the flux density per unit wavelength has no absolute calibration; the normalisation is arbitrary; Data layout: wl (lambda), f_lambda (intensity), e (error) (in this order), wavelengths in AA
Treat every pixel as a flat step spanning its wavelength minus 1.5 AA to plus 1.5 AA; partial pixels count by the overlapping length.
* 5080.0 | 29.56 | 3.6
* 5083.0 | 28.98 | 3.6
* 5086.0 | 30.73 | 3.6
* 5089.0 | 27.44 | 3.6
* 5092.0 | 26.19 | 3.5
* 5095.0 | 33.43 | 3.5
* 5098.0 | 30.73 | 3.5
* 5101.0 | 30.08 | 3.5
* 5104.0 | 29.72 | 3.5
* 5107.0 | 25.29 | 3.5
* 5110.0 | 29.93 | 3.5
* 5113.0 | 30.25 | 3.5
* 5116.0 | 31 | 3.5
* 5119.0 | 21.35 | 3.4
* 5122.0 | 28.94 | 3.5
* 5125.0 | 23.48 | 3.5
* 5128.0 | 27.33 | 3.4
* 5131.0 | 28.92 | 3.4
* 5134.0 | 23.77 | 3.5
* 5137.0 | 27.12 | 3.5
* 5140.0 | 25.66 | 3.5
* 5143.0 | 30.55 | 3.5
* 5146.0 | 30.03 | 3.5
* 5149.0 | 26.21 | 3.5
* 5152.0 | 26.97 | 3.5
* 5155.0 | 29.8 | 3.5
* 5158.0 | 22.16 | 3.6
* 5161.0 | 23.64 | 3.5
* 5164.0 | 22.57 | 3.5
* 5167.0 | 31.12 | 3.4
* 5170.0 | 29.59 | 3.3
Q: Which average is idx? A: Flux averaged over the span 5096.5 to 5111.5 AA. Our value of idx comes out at 29.1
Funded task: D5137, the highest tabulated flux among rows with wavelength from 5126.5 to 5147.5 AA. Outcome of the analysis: 30.55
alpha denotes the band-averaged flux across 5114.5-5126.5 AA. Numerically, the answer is 26.2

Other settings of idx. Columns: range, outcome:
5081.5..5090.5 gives 29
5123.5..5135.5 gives 25.9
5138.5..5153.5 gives 27.9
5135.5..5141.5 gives 26.4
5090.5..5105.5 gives 30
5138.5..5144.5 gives 28.1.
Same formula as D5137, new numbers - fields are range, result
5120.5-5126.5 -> 28.94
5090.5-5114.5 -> 33.43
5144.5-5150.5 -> 30.03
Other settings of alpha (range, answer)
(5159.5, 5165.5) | 23.1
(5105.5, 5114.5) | 28.5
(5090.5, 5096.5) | 29.8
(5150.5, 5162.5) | 25.6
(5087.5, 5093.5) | 26.8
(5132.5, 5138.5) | 25.4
